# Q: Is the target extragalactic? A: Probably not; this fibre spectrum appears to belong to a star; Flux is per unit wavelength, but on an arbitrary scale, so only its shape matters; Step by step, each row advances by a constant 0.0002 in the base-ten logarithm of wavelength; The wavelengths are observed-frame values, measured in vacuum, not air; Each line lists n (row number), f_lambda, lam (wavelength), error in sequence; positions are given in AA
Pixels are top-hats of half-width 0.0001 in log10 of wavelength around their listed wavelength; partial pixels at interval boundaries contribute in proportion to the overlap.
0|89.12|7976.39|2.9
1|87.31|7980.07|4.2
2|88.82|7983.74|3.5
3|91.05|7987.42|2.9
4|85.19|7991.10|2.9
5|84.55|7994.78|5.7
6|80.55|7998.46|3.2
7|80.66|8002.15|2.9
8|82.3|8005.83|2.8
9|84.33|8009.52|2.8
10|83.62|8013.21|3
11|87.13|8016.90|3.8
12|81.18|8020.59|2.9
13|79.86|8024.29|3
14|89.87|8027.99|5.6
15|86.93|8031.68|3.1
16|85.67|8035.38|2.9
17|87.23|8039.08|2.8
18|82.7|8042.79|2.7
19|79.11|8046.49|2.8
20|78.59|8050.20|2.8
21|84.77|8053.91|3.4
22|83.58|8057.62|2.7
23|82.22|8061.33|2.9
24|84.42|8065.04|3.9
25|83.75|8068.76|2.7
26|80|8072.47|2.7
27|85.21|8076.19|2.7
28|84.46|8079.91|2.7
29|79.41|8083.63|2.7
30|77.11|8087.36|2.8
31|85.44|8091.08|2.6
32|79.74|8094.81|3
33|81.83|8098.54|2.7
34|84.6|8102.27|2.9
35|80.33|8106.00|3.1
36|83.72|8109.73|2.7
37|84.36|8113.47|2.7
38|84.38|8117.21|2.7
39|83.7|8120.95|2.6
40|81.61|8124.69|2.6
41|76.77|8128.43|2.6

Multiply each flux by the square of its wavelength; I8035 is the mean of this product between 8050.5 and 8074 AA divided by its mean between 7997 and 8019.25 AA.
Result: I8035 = 1.01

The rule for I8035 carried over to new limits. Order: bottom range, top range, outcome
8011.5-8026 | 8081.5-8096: 0.99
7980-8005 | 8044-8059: 0.97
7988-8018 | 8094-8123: 1.02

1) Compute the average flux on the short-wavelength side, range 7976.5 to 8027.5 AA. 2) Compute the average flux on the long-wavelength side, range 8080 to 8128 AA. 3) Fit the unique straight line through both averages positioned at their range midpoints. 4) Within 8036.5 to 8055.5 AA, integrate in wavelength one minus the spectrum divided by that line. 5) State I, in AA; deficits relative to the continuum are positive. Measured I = 0.22 AA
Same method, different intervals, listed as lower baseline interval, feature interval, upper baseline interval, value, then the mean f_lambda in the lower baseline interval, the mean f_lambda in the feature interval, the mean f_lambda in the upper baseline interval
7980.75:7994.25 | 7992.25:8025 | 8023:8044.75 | 1.50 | 87.9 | 82.8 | 85.5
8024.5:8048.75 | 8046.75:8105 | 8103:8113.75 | 1.01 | 84.8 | 82.2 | 82.8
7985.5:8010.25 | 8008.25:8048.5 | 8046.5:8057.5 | -0.82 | 84.1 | 84.3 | 81.5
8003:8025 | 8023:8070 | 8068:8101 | -0.70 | 83.1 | 83.8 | 81.9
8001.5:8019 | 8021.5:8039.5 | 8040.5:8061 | -0.59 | 83.8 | 85.6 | 81.9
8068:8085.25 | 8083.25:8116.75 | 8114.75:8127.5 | 0.26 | 82.6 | 82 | 82.8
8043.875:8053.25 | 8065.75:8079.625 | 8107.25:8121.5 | -0.32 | 79.9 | 83.3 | 83.9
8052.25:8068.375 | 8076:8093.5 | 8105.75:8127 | 0.31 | 83.7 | 82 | 83.1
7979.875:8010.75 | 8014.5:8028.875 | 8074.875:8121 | 0.03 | 84.9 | 84.1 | 82.6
